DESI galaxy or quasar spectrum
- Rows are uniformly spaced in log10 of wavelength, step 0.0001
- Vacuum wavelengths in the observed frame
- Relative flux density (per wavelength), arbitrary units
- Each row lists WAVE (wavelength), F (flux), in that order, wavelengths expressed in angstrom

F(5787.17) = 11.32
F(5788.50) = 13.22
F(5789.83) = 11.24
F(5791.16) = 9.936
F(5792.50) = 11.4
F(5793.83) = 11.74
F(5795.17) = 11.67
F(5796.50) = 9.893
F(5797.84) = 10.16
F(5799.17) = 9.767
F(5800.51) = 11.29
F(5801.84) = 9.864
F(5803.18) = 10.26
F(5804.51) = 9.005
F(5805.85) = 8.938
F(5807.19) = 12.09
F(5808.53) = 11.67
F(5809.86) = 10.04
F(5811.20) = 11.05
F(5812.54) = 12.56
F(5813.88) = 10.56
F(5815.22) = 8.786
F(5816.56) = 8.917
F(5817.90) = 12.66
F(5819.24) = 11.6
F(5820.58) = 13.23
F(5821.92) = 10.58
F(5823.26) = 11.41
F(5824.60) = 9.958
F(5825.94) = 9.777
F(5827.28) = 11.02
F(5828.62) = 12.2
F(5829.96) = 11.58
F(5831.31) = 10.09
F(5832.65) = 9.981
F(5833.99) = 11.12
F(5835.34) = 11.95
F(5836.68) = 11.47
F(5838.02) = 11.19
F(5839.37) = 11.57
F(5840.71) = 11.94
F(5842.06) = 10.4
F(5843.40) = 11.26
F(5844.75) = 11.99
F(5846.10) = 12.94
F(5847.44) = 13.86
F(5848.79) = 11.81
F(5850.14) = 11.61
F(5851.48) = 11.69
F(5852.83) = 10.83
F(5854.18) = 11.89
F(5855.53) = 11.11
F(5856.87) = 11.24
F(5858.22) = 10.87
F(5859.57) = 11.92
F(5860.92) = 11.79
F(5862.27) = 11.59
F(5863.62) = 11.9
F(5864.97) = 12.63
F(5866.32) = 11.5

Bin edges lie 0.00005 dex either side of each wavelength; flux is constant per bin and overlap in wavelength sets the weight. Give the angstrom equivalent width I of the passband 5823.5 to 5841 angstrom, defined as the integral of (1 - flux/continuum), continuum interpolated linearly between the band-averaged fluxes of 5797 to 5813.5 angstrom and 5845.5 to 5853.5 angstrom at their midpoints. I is 0.7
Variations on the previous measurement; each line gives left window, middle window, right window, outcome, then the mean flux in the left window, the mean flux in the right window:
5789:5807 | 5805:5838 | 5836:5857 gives 0.3 angstrom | 10.5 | 11.7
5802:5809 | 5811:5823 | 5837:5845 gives -0.5 angstrom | 10.3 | 11.4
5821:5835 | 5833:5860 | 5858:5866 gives -0.6 angstrom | 10.8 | 11.8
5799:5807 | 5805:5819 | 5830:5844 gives -0.6 angstrom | 9.99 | 11.1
